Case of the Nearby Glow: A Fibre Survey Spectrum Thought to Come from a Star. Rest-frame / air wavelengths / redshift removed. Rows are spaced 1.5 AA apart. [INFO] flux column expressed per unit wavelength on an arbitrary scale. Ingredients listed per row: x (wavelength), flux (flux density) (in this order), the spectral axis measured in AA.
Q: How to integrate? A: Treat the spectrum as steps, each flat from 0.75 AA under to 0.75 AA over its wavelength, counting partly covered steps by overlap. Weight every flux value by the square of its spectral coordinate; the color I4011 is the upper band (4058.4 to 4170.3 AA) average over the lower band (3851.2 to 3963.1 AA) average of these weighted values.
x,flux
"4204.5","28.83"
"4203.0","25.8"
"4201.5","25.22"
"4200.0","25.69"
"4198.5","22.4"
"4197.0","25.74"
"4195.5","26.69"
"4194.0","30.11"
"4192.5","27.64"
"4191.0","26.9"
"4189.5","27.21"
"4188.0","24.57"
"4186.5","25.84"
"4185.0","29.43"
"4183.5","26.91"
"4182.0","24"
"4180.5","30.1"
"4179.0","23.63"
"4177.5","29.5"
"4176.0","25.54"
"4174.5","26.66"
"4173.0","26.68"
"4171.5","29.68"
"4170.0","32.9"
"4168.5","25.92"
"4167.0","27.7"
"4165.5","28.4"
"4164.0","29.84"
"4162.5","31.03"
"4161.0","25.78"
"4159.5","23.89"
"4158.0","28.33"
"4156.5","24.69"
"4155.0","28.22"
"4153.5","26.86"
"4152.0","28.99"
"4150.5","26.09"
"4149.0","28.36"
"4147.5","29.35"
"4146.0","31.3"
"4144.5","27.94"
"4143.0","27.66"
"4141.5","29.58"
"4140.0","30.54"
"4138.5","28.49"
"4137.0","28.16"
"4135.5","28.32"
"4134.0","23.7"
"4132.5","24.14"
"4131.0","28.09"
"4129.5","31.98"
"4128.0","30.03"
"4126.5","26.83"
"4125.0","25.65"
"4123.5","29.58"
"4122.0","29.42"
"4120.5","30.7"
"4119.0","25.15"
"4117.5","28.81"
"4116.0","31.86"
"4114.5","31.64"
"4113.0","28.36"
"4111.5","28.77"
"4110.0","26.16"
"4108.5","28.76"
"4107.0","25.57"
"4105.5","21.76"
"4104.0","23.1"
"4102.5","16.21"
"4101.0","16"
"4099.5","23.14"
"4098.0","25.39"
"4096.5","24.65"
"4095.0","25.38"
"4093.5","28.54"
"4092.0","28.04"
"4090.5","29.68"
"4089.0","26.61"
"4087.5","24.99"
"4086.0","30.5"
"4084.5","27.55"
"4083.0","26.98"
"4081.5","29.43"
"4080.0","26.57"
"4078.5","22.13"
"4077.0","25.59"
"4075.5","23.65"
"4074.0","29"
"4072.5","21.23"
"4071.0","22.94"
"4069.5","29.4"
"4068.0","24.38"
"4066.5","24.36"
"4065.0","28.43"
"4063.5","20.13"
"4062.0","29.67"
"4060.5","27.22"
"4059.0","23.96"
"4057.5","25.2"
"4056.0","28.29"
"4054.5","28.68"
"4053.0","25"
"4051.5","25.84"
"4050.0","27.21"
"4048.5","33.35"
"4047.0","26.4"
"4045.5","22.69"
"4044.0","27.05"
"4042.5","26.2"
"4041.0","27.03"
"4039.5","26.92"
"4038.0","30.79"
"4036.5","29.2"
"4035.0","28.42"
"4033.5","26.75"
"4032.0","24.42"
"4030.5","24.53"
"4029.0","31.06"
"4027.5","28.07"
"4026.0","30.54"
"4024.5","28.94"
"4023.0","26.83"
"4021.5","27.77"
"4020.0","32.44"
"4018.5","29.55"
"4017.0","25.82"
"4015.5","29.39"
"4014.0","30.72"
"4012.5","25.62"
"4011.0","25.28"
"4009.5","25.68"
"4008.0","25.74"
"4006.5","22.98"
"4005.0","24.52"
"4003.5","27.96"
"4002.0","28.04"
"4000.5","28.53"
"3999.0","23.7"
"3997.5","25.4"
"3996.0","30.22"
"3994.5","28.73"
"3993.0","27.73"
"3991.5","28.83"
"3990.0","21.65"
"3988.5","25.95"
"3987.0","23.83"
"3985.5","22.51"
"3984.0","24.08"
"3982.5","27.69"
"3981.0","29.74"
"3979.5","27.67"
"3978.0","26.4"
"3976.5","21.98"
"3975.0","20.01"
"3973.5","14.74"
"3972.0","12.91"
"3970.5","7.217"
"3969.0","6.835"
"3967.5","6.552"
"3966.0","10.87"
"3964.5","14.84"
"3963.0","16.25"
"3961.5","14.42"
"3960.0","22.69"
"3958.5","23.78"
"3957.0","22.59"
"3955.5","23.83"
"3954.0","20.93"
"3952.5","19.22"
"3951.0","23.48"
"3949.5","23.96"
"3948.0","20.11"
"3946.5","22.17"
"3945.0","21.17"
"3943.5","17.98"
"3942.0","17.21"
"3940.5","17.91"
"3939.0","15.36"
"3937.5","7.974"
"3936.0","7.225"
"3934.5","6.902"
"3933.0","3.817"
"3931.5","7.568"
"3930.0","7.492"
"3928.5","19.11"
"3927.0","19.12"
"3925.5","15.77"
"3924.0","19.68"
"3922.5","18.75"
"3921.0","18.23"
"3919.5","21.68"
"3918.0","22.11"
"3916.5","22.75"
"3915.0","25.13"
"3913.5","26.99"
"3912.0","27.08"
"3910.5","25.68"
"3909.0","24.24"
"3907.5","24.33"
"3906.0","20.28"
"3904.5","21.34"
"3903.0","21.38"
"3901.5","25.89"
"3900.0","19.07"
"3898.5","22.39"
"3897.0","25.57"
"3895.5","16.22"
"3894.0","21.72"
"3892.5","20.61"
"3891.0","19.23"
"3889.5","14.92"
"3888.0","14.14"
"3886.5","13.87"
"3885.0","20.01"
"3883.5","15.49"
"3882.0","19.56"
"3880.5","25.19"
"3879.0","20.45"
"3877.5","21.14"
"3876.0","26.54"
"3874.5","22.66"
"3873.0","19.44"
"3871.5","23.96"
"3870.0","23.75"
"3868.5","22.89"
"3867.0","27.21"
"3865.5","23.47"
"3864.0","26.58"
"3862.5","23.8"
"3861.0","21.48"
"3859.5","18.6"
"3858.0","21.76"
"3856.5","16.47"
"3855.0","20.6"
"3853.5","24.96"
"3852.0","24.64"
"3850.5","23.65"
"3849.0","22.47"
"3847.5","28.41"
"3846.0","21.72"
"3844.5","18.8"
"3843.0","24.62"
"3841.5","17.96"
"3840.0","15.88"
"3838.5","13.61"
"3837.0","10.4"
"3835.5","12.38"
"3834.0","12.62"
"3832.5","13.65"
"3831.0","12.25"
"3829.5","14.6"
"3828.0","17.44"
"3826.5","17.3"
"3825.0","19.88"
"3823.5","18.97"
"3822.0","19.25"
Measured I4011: 1.49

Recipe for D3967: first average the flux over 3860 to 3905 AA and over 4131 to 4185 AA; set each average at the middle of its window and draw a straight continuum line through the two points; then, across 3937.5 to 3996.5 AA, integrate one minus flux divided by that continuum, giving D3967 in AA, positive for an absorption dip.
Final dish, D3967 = 7.36 AA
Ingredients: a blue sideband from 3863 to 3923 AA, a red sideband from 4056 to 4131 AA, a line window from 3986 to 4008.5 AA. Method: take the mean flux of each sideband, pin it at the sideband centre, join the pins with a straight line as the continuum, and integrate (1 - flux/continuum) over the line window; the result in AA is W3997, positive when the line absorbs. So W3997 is -1.9 AA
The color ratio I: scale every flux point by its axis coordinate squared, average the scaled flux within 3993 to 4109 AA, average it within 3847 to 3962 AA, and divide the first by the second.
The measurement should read 1.41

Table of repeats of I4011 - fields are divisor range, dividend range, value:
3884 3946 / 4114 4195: 1.70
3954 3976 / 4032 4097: 1.77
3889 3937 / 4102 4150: 1.62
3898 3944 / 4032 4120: 1.55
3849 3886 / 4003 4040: 1.34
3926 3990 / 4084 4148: 1.65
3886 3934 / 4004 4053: 1.49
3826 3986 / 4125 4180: 1.63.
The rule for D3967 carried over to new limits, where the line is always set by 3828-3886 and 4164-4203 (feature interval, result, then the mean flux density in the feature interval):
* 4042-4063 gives -2.2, 26.8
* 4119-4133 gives -1.4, 28.4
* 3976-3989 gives -1.5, 25.6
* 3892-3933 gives 1.8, 20.4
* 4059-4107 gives -0.6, 25.2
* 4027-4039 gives -2.0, 27.9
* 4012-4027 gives -3.3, 28.8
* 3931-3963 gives 7.2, 17.2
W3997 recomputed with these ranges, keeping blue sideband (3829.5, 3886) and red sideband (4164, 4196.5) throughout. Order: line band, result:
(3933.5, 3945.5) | 4.7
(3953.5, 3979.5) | 6.4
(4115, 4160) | -2.7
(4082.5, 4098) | -1.0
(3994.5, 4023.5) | -4.3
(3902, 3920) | -1.7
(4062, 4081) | 0.0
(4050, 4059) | -0.6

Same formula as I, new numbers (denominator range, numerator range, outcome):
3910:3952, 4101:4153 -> 1.69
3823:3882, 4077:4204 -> 1.54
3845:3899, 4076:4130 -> 1.39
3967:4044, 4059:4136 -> 1.09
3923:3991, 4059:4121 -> 1.55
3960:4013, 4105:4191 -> 1.36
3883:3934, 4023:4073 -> 1.48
